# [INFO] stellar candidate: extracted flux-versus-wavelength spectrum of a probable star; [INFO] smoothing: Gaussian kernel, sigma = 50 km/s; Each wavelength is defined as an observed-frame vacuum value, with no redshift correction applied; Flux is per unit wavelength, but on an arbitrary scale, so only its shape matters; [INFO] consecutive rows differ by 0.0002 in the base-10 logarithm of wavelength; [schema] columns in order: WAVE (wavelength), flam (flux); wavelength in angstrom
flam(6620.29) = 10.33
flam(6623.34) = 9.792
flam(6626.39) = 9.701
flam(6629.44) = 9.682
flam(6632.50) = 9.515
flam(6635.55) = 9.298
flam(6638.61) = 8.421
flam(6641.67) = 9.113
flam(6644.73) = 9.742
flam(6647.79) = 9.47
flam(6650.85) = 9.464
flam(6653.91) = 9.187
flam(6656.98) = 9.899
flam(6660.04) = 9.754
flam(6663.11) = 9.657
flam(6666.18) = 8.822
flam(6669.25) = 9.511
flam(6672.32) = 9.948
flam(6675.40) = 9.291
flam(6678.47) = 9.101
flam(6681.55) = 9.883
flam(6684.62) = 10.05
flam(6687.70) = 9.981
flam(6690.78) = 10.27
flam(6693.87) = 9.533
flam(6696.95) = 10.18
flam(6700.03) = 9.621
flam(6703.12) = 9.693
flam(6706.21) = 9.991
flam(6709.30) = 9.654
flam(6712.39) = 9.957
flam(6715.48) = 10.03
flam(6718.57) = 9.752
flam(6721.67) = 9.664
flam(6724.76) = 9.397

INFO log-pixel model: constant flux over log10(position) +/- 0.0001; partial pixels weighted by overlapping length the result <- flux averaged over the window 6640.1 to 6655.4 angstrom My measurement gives 9.4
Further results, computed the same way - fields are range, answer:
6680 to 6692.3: 10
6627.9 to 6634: 9.59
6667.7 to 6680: 9.46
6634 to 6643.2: 8.94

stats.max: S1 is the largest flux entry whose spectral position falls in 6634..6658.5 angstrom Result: 9.899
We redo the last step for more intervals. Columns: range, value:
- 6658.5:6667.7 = 9.754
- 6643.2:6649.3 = 9.742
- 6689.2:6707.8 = 10.27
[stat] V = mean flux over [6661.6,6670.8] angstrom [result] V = 9.33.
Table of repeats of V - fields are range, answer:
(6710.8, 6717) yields 9.99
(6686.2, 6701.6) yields 9.91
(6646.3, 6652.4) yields 9.47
